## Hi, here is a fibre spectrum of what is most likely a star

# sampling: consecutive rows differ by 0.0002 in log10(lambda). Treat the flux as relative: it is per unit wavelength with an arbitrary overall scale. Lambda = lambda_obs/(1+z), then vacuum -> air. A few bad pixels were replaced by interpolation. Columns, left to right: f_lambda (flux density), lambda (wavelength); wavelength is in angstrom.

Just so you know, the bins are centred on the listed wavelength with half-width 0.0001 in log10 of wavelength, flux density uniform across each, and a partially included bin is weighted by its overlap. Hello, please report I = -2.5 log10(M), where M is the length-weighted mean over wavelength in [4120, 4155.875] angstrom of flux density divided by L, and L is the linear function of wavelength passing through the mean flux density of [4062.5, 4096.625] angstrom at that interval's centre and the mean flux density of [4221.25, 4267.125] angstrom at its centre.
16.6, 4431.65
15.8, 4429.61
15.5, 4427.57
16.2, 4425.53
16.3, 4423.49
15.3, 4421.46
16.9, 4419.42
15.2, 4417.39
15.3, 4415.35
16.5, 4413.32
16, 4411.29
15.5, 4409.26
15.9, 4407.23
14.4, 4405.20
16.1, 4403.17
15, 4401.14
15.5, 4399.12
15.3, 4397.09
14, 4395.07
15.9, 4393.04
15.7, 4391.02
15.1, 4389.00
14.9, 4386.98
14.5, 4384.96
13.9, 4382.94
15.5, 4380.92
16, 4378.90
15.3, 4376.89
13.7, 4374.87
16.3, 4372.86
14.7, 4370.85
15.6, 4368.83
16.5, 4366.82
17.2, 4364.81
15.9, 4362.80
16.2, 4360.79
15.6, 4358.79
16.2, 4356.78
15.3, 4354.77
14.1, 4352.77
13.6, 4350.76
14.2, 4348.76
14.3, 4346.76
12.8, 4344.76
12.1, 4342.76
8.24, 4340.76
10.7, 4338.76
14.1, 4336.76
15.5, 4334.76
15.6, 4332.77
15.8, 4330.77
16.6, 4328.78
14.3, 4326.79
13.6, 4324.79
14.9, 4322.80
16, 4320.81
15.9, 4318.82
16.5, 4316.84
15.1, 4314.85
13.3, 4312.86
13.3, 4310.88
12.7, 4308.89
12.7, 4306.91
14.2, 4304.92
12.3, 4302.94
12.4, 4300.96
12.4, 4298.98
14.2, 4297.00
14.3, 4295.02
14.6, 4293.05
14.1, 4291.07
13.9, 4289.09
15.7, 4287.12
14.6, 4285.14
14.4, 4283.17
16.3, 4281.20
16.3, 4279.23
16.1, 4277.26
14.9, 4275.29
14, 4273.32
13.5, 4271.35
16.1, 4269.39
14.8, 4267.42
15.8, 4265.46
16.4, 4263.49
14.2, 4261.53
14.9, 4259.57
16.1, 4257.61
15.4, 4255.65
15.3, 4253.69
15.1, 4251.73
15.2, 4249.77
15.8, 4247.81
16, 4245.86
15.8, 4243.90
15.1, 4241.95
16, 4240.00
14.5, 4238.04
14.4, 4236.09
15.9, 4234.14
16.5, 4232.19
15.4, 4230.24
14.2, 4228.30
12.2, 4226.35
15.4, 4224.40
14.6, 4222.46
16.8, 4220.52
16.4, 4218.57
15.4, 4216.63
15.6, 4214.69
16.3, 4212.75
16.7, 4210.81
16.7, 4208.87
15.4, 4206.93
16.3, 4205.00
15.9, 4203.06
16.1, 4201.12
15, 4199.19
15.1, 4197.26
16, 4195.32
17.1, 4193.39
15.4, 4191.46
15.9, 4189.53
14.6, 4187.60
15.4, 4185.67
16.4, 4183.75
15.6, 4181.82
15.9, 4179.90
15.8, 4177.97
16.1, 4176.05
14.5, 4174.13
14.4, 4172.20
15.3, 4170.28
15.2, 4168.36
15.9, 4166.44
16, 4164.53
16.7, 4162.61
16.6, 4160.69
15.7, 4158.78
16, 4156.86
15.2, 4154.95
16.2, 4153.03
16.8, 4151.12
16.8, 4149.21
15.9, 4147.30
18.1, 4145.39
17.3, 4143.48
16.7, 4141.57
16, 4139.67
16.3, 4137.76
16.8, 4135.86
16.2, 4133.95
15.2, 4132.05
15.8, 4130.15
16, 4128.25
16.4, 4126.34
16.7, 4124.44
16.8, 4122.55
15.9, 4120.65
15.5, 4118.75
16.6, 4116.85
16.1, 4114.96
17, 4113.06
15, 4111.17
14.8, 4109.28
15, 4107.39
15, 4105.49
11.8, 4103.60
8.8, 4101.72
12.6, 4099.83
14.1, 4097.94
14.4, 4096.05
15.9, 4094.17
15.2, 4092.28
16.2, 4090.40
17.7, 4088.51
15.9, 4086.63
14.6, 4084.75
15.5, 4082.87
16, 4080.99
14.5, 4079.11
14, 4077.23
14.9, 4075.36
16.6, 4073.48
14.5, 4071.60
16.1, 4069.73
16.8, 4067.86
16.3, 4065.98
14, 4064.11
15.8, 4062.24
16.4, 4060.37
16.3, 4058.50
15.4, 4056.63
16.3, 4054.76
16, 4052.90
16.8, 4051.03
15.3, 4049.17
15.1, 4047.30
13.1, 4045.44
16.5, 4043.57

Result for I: -0.07 mag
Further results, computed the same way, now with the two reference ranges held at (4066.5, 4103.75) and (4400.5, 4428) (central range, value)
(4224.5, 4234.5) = 0.03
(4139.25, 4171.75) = -0.08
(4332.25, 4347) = 0.21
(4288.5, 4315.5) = 0.15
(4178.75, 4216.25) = -0.05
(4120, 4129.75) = -0.09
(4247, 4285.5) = 0.01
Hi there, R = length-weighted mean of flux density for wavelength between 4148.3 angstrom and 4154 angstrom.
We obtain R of 16.6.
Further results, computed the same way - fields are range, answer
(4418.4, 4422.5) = 16.1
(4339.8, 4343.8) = 10.2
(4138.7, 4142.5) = 16.4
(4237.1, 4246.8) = 15.5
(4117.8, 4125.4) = 16.2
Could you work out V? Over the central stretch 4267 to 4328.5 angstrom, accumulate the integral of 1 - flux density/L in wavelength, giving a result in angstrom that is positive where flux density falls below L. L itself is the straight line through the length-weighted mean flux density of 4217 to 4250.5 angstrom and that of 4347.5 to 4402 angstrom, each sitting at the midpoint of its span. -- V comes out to 3.3 angstrom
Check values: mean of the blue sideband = 15.3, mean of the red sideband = 15.2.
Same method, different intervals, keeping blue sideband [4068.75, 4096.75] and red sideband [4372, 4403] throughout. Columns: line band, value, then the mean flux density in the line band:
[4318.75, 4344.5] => 2.0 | 14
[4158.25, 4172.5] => -0.4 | 15.8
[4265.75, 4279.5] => 0.2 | 15.1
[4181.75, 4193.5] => -0.3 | 15.7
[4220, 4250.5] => 0.2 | 15.2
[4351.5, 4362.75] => -0.2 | 15.5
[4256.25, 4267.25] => -0.1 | 15.4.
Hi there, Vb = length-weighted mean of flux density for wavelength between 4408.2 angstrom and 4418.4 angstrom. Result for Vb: 15.7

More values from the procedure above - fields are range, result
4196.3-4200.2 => 15.1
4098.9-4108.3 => 12.6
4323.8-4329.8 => 14.8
